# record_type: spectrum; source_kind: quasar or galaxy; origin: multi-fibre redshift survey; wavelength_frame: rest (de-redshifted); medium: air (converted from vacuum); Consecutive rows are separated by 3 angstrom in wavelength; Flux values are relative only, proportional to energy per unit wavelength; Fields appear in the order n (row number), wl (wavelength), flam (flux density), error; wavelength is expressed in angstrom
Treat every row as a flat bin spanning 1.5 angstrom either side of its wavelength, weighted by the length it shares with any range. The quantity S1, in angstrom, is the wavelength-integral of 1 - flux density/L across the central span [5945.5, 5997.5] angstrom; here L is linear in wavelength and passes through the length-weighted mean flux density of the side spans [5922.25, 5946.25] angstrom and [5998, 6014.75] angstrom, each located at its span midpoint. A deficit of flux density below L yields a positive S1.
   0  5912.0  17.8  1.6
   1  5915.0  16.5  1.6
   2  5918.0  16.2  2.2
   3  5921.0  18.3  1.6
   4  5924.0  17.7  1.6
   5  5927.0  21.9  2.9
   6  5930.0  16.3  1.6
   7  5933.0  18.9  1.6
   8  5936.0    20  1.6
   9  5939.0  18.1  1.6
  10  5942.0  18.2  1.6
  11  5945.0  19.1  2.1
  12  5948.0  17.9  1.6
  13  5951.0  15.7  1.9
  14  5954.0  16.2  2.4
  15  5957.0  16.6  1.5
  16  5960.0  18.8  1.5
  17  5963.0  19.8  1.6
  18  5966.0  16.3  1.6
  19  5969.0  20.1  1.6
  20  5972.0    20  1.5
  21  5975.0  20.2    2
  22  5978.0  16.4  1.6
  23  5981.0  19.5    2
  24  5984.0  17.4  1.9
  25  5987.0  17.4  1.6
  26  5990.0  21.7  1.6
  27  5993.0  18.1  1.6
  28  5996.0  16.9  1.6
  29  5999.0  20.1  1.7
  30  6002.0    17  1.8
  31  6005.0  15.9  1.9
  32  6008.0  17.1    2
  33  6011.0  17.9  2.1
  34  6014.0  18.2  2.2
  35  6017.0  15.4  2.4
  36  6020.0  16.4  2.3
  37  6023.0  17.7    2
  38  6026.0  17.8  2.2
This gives -0.1 angstrom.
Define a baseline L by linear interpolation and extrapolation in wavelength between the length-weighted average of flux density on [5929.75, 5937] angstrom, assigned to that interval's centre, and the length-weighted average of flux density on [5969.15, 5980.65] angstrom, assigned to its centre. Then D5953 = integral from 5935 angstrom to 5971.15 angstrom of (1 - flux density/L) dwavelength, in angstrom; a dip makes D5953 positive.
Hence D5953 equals 1.5 angstrom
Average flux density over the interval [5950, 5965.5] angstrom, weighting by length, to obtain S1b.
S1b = 17.4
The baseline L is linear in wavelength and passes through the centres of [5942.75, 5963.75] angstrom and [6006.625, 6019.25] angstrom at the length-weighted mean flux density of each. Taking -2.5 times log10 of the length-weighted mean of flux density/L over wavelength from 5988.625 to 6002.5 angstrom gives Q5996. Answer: -0.096 mag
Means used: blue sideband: 17.7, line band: 18.9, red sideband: 17.1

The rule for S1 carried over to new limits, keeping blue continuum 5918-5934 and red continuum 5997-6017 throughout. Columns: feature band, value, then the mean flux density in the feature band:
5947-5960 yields 0.9 angstrom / 16.8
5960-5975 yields -1.0 angstrom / 19.1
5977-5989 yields -0.1 angstrom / 17.9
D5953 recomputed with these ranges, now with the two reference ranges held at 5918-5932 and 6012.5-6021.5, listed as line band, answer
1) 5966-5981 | -1.3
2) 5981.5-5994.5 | -1.2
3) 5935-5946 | -0.5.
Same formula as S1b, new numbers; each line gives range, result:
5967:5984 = 19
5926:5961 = 18.1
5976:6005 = 18.2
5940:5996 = 18.3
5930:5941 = 18.6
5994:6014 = 17.6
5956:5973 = 18.6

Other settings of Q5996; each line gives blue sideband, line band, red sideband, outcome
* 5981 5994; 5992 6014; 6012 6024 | 0.014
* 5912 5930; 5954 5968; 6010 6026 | -0.010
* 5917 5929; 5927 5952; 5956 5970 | 0.008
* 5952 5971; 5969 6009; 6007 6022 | -0.054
